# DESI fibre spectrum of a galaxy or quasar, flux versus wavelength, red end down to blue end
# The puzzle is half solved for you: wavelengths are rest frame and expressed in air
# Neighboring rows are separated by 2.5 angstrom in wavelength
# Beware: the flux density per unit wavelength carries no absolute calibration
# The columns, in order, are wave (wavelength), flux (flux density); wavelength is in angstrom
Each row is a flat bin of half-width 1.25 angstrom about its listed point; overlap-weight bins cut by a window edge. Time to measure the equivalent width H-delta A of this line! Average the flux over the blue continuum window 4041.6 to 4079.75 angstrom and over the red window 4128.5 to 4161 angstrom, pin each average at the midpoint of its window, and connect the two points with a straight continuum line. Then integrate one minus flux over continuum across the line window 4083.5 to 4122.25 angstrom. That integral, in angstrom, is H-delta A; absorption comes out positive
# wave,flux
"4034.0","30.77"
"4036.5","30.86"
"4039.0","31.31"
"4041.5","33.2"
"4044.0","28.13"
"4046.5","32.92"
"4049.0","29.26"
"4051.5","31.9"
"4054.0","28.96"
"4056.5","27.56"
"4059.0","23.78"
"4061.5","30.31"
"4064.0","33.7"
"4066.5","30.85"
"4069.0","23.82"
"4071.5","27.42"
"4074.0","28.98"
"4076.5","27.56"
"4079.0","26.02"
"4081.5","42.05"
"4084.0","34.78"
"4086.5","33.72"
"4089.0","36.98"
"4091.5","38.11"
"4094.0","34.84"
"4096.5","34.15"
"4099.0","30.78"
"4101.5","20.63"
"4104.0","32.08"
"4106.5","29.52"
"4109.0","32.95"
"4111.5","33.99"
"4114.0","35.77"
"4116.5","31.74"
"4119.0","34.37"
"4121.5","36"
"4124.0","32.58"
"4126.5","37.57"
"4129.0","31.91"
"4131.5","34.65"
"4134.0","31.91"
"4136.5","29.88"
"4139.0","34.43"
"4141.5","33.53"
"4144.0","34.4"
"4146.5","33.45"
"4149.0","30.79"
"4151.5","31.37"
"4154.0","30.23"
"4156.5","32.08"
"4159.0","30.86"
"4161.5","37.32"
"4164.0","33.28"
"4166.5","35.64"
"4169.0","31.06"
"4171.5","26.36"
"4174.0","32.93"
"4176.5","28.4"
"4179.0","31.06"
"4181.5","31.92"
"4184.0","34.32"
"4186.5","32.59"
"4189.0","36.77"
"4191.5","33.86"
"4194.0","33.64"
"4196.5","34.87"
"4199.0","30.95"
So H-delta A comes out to -3.08 angstrom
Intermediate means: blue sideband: 28.9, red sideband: 32.4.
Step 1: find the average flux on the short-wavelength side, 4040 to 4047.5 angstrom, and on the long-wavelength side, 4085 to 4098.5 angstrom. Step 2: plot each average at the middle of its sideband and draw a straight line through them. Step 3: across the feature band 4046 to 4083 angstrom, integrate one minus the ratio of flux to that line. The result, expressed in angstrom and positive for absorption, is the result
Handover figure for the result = 3.8 angstrom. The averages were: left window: 31.4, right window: 35.3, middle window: 29.6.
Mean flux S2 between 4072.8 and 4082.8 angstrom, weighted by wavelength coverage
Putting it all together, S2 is 31.2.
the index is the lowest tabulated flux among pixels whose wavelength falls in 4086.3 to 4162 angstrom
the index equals 20.63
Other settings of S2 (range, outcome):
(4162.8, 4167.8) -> 34.4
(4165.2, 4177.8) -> 30.9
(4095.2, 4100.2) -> 32.5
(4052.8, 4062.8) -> 27.7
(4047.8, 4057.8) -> 29.4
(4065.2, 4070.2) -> 27.4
